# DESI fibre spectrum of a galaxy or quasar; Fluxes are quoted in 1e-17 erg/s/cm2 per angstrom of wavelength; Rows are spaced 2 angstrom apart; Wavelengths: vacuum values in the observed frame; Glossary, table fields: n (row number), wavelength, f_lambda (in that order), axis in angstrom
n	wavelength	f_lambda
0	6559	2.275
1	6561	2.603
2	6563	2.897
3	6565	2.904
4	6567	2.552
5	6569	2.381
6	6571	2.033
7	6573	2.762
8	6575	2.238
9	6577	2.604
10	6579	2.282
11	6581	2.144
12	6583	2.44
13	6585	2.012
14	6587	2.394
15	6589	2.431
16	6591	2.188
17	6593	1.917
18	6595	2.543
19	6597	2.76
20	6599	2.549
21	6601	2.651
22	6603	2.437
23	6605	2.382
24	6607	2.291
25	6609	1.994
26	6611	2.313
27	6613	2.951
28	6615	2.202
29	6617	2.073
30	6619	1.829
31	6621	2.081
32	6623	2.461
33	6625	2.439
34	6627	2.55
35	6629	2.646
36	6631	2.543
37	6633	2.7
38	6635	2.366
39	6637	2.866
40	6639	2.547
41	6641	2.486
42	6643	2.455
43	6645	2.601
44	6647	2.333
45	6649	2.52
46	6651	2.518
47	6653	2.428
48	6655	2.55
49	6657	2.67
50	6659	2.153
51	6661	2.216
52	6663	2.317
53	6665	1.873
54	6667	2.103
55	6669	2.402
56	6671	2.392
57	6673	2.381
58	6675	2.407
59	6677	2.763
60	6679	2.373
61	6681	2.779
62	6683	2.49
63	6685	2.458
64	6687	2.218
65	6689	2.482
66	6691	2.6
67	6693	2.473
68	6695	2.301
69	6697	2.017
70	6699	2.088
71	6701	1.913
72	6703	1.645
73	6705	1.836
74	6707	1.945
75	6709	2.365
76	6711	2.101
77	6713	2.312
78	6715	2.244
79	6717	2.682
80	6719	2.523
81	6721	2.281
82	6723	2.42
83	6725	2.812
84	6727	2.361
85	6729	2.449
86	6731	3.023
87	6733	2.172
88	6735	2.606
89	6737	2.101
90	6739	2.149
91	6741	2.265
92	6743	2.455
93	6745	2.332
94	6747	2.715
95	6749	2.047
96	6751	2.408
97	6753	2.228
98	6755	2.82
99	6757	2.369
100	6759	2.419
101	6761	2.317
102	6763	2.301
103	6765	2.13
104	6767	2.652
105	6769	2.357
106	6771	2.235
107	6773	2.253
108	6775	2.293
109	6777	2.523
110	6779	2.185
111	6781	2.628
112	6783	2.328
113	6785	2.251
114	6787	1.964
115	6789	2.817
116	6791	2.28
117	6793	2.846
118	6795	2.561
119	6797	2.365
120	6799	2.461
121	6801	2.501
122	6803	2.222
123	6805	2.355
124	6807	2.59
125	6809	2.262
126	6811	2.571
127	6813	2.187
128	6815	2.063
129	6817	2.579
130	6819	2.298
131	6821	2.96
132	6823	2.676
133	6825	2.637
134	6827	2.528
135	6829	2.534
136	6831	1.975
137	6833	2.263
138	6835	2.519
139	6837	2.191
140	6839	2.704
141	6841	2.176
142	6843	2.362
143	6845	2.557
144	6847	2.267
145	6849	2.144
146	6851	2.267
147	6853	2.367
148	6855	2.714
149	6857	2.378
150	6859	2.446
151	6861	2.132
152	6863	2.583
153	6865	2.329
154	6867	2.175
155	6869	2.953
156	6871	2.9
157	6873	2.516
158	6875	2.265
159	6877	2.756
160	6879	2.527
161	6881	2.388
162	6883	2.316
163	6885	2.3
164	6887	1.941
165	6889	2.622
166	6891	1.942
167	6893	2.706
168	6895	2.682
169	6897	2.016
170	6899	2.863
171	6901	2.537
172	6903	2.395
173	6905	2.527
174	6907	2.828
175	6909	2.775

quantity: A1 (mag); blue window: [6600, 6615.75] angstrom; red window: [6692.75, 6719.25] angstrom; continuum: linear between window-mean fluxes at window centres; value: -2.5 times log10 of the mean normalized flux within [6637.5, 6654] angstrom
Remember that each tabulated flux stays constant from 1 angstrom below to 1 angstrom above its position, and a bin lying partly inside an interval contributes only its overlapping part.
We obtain -0.08 mag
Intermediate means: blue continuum 2.41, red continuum 2.16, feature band 2.5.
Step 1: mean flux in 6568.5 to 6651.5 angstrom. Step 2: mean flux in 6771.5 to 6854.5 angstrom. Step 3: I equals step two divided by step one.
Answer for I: 1.0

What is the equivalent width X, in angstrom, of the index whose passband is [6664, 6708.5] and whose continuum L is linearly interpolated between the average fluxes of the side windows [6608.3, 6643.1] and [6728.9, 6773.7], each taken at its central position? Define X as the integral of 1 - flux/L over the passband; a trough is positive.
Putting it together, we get 2.4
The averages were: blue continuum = 2.42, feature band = 2.27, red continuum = 2.38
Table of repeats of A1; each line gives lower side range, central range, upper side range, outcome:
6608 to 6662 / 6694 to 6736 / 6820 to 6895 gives 0.064 mag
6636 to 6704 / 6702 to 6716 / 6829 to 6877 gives 0.156 mag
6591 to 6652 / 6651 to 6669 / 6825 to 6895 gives 0.054 mag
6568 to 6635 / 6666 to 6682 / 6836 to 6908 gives -0.028 mag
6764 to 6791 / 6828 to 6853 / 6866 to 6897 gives 0.037 mag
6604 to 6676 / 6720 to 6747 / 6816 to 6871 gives -0.006 mag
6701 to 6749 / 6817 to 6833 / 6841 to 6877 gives -0.043 mag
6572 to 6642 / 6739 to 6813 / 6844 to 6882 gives 0.021 mag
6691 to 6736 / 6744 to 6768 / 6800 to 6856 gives -0.023 mag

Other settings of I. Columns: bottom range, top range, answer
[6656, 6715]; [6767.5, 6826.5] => 1.06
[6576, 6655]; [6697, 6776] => 0.96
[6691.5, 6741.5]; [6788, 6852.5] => 1.06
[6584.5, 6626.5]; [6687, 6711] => 0.92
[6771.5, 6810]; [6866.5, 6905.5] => 1.03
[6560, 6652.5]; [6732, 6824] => 0.98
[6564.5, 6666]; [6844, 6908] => 1.02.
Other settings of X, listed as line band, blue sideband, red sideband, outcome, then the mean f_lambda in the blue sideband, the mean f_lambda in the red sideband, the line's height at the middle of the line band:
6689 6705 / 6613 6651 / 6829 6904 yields 1.9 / 2.44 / 2.41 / 2.43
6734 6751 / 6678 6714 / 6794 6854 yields -0.3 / 2.24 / 2.4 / 2.3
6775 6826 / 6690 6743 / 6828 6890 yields -1.7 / 2.3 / 2.41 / 2.36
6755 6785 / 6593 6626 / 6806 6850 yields 0.4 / 2.36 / 2.41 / 2.4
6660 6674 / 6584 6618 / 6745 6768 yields 0.8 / 2.36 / 2.4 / 2.37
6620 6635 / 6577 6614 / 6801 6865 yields -0.6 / 2.38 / 2.4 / 2.38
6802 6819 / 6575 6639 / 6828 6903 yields 0.4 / 2.39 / 2.41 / 2.41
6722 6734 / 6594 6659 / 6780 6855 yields -0.5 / 2.46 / 2.42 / 2.43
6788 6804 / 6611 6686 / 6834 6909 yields -0.4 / 2.43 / 2.44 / 2.44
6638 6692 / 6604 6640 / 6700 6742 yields -1.6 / 2.4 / 2.3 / 2.36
